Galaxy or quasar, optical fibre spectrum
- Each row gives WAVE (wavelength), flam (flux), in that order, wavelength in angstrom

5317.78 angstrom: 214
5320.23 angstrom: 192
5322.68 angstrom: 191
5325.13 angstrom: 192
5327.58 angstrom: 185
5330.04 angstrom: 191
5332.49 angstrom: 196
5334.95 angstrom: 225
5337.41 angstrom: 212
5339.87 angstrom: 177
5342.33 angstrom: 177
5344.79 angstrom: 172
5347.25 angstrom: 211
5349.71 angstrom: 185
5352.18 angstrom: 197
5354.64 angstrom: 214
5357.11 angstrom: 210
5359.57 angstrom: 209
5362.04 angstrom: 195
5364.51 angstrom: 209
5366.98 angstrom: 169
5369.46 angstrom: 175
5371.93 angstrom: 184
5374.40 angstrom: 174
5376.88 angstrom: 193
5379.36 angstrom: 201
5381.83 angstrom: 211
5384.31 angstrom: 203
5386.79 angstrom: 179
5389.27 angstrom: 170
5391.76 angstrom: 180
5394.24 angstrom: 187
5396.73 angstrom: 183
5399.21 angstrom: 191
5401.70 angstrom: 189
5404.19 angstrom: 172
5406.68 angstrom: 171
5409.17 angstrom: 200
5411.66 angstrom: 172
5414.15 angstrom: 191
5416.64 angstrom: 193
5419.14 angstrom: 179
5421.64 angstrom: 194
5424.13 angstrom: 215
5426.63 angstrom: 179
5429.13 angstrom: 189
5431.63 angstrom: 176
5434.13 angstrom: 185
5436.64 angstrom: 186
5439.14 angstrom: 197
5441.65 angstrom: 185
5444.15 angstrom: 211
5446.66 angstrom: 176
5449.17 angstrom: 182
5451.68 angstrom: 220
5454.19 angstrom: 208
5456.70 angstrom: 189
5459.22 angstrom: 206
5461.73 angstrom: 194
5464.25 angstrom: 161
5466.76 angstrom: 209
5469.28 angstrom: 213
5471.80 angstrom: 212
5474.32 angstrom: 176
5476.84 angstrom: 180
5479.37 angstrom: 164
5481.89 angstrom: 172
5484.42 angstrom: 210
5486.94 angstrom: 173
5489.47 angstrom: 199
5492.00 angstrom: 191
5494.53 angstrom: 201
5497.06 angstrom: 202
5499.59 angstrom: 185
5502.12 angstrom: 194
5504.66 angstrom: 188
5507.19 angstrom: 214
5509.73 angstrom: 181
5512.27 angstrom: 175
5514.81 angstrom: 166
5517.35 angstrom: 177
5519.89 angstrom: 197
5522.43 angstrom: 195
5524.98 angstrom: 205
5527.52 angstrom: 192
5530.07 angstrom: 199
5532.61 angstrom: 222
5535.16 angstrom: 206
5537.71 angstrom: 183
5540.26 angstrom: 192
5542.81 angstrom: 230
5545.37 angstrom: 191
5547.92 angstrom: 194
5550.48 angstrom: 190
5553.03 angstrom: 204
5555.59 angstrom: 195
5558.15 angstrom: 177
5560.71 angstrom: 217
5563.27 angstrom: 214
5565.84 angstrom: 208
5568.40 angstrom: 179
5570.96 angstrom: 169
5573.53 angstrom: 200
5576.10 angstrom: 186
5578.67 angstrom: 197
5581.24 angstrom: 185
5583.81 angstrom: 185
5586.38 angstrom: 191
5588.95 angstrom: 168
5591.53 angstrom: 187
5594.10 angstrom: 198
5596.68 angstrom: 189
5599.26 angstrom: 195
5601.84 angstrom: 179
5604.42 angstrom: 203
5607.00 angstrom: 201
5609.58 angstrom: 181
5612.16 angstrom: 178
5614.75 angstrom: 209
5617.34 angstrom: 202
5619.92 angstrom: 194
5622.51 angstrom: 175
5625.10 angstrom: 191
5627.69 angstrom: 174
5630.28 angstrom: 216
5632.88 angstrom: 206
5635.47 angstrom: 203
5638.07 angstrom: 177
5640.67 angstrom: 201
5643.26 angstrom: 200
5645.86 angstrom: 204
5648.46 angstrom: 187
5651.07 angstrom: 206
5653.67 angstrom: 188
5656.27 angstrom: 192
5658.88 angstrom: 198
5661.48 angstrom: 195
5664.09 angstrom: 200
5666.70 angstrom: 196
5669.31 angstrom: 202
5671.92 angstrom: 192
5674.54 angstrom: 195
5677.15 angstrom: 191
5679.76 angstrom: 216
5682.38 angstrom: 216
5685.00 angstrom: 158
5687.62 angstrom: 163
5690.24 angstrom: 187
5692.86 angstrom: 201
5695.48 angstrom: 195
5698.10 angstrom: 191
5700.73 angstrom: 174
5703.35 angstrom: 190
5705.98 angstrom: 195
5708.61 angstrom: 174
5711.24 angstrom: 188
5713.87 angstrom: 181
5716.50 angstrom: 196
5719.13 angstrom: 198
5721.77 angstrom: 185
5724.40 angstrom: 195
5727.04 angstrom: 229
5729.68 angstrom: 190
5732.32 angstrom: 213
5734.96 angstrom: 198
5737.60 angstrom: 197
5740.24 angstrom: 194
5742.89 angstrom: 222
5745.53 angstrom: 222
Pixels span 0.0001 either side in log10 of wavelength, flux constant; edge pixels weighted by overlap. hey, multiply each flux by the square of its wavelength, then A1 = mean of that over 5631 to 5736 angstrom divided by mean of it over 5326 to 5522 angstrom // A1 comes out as 1.12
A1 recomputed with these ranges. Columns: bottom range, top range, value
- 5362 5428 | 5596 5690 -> 1.13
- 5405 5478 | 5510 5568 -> 1.06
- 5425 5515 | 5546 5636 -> 1.05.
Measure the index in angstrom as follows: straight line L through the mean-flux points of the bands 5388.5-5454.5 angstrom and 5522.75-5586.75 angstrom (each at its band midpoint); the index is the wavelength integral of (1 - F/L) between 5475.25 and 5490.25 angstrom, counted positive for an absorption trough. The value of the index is 0.7 angstrom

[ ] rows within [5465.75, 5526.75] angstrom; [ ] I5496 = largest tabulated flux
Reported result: 214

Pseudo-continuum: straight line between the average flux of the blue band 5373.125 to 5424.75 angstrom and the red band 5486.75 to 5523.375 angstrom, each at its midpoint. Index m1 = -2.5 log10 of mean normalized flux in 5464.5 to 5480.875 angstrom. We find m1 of -0.01 mag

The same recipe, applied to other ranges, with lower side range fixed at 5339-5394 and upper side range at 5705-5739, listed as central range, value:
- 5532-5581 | -0.02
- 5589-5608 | 0.01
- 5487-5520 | 0.02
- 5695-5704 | 0.05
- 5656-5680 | -0.01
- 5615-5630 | 0.02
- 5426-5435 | 0.05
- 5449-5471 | -0.04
